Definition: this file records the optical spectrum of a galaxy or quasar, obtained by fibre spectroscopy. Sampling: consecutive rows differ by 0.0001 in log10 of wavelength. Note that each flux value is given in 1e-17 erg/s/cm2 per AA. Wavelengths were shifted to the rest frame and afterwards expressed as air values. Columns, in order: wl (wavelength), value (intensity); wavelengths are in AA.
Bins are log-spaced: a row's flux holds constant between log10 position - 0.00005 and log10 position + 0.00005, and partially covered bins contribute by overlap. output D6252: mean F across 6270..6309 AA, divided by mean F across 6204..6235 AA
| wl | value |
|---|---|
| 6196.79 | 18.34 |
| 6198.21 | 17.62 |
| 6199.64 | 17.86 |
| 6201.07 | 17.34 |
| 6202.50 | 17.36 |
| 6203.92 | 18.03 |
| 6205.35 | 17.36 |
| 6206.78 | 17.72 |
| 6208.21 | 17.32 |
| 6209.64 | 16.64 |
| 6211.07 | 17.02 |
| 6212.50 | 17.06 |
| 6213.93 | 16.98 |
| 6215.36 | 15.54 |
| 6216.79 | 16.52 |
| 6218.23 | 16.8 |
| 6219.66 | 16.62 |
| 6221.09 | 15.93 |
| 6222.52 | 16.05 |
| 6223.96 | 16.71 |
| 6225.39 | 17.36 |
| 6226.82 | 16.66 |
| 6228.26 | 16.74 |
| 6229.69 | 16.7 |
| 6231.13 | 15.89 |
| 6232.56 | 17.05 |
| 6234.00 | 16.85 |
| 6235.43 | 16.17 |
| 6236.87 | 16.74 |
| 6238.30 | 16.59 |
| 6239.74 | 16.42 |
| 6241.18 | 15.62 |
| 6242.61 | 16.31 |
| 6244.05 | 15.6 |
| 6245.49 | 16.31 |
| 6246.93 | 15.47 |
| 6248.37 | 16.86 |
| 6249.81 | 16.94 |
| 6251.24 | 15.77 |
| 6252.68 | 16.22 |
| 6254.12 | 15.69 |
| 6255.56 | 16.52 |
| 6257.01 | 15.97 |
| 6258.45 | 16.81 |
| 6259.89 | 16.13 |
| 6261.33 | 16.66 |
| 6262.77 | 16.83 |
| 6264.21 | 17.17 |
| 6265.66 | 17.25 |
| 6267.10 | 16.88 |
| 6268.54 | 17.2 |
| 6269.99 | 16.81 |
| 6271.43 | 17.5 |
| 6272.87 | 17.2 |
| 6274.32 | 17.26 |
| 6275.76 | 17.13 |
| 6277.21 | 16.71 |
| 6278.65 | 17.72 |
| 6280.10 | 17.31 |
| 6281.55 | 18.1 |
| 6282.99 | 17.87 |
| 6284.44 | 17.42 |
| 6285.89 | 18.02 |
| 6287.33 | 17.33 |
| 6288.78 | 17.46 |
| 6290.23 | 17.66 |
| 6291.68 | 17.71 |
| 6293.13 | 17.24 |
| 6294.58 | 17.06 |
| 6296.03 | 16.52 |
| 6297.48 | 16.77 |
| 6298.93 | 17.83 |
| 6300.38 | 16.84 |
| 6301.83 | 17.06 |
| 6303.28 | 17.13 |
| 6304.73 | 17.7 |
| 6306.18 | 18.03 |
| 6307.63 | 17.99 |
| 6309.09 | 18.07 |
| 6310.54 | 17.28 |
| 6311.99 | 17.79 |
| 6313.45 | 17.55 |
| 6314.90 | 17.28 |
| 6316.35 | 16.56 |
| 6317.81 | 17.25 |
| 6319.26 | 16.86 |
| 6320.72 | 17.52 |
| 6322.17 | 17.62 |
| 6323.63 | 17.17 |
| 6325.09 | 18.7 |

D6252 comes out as 1.04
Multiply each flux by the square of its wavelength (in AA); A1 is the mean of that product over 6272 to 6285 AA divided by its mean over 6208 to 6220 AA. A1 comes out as 1.06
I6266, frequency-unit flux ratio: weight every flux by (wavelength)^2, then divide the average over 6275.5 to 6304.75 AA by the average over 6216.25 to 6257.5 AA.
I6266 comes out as 1.1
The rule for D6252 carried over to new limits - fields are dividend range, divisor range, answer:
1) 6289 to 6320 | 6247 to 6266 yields 1.05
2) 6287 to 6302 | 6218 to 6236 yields 1.04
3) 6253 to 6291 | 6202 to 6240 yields 1.02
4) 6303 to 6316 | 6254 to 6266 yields 1.06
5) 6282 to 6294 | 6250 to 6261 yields 1.08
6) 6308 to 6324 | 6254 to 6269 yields 1.04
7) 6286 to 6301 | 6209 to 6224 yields 1.05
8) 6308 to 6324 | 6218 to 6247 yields 1.06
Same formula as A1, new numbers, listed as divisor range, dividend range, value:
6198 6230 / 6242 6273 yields 0.99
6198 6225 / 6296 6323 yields 1.06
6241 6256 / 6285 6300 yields 1.09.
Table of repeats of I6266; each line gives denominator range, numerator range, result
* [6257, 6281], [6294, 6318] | 1.03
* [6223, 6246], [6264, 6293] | 1.07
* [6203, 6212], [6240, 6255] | 0.94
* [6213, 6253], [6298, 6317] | 1.09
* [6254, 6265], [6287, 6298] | 1.05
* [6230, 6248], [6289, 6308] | 1.09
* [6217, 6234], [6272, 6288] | 1.07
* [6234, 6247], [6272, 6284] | 1.09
